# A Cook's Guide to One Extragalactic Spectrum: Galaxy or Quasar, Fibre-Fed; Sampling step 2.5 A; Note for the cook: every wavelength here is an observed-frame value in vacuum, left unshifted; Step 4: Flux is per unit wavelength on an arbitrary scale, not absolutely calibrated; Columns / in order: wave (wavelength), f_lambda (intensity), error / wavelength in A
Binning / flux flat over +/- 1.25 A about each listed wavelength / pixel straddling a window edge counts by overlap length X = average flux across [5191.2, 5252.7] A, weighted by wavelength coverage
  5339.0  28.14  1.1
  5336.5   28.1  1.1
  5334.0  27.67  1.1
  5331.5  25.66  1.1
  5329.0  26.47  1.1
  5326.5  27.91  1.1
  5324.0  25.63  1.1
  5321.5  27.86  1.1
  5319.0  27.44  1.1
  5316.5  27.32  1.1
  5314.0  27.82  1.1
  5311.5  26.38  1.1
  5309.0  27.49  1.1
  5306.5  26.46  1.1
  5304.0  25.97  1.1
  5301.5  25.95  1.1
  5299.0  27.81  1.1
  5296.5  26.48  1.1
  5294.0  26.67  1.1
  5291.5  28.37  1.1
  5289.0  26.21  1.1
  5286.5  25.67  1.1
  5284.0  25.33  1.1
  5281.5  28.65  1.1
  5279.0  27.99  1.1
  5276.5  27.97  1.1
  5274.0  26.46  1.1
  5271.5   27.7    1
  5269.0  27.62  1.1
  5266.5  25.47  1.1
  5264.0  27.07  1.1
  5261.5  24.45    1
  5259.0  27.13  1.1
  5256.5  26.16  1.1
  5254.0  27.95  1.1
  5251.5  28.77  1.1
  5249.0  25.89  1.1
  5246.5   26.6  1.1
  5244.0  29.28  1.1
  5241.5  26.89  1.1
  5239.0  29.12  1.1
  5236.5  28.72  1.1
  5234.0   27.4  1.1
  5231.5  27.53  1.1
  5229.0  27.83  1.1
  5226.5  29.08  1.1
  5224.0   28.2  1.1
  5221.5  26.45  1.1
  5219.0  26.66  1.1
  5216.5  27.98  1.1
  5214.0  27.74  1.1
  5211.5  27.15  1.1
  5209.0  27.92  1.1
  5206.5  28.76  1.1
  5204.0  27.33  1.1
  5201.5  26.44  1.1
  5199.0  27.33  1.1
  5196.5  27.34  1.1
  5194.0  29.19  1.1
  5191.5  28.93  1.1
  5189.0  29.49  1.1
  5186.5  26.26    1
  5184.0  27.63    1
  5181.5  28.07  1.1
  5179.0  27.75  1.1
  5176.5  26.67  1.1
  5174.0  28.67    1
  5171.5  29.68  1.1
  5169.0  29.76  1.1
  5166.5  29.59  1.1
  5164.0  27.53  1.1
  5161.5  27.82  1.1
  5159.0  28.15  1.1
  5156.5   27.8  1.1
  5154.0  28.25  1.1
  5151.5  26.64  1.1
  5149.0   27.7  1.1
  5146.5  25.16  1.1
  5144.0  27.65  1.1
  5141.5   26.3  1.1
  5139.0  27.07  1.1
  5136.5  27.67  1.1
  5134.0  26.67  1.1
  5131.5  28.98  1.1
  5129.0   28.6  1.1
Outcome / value 27.8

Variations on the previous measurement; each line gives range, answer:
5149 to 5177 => 28.3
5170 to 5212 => 27.9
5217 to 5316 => 27.2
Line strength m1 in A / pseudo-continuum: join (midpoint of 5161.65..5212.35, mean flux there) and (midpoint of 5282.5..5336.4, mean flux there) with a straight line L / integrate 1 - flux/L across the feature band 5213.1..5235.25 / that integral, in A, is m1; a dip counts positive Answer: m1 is 0.04 A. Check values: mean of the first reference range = 28.1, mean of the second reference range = 26.8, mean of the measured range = 27.7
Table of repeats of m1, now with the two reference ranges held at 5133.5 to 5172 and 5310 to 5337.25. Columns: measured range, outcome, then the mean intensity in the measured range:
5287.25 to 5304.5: 0.3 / 26.8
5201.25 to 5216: -0.1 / 27.7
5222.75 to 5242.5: -0.5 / 28.1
